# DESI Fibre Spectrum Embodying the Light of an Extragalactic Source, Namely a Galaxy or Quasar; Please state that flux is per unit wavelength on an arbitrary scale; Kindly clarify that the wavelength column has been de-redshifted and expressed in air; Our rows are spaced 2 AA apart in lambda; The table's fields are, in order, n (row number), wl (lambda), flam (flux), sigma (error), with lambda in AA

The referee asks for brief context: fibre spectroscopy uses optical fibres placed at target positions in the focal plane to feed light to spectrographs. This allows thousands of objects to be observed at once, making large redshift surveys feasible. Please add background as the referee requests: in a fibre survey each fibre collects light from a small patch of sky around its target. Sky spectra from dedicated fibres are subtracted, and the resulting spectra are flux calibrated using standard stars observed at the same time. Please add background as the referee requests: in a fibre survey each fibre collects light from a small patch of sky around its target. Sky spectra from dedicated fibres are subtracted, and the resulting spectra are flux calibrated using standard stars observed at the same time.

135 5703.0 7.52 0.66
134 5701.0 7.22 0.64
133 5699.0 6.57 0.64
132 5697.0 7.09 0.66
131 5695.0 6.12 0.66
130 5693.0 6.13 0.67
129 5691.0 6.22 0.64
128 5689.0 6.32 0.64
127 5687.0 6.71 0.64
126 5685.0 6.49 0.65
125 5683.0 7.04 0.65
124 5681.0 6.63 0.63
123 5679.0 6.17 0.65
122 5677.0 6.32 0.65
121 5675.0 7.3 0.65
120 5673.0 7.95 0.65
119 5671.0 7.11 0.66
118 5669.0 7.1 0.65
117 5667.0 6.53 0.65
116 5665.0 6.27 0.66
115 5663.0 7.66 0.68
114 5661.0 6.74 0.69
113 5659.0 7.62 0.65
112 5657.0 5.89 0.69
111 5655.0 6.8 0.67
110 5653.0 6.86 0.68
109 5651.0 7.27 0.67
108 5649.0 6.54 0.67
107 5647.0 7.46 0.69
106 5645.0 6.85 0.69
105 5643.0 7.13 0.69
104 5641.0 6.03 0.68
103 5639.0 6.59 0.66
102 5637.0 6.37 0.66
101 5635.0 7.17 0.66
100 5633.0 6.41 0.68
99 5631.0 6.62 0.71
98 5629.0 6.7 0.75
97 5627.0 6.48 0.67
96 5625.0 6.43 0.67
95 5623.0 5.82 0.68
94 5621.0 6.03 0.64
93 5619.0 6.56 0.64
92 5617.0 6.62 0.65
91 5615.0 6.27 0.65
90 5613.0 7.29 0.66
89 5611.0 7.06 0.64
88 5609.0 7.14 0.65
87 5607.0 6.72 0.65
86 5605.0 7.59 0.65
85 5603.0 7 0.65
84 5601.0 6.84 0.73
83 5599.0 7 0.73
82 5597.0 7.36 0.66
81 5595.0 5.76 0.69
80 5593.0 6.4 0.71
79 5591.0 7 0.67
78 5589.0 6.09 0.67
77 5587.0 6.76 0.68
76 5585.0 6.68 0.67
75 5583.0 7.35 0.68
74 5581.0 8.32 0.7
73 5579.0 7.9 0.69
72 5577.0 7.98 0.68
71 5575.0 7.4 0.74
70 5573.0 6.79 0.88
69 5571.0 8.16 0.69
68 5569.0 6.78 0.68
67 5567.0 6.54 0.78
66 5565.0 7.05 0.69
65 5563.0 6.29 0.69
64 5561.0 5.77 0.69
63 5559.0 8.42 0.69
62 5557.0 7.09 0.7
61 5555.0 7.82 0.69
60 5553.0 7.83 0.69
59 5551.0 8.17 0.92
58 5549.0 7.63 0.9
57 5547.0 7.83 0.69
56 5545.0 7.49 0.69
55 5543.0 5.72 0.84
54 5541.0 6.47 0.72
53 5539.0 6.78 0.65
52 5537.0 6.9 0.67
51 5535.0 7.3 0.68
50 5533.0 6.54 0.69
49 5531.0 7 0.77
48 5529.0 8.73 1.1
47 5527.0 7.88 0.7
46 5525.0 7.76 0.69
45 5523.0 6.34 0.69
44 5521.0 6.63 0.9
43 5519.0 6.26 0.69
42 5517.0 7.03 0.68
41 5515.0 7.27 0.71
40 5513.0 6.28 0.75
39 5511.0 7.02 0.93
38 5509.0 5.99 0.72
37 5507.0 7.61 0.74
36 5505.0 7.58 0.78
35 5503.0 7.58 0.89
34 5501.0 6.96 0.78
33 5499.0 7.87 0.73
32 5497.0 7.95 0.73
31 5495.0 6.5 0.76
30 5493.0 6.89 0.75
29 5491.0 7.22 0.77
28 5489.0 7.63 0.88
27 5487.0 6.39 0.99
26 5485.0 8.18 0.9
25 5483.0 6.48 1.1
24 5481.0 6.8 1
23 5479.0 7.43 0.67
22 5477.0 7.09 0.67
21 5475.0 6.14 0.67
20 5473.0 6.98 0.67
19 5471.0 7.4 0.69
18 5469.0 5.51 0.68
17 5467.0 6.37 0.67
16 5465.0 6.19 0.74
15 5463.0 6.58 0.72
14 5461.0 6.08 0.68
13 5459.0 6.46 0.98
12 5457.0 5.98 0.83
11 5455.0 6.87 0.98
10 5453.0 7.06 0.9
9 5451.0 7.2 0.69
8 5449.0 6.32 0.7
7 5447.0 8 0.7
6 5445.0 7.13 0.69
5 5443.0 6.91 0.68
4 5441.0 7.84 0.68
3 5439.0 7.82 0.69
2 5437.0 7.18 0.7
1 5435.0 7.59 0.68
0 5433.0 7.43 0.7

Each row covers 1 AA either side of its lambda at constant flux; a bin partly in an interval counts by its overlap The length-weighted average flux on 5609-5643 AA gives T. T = 6.56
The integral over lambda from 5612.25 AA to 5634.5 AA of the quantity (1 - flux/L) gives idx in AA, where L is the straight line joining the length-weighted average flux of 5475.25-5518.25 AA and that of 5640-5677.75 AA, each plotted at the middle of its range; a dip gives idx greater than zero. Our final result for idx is 1.5 AA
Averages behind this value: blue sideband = 7.11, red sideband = 6.92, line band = 6.48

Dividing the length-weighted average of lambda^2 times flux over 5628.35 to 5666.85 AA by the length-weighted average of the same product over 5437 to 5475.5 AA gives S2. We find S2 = 1.07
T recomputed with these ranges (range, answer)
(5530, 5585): 7.22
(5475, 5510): 7.16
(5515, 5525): 6.75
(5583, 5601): 6.68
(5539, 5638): 6.96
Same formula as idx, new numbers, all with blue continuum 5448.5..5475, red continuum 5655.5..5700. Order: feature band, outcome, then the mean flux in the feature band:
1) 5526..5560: -4.0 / 7.39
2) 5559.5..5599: -2.1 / 6.99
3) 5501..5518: -1.2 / 7.04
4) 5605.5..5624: 0.1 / 6.64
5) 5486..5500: -1.4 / 7.21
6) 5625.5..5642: 0.4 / 6.54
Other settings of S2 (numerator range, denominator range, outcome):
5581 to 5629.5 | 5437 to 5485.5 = 1.03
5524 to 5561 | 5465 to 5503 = 1.08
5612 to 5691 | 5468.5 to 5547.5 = 1.00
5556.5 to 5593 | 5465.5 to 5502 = 1.05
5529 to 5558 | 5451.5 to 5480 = 1.13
